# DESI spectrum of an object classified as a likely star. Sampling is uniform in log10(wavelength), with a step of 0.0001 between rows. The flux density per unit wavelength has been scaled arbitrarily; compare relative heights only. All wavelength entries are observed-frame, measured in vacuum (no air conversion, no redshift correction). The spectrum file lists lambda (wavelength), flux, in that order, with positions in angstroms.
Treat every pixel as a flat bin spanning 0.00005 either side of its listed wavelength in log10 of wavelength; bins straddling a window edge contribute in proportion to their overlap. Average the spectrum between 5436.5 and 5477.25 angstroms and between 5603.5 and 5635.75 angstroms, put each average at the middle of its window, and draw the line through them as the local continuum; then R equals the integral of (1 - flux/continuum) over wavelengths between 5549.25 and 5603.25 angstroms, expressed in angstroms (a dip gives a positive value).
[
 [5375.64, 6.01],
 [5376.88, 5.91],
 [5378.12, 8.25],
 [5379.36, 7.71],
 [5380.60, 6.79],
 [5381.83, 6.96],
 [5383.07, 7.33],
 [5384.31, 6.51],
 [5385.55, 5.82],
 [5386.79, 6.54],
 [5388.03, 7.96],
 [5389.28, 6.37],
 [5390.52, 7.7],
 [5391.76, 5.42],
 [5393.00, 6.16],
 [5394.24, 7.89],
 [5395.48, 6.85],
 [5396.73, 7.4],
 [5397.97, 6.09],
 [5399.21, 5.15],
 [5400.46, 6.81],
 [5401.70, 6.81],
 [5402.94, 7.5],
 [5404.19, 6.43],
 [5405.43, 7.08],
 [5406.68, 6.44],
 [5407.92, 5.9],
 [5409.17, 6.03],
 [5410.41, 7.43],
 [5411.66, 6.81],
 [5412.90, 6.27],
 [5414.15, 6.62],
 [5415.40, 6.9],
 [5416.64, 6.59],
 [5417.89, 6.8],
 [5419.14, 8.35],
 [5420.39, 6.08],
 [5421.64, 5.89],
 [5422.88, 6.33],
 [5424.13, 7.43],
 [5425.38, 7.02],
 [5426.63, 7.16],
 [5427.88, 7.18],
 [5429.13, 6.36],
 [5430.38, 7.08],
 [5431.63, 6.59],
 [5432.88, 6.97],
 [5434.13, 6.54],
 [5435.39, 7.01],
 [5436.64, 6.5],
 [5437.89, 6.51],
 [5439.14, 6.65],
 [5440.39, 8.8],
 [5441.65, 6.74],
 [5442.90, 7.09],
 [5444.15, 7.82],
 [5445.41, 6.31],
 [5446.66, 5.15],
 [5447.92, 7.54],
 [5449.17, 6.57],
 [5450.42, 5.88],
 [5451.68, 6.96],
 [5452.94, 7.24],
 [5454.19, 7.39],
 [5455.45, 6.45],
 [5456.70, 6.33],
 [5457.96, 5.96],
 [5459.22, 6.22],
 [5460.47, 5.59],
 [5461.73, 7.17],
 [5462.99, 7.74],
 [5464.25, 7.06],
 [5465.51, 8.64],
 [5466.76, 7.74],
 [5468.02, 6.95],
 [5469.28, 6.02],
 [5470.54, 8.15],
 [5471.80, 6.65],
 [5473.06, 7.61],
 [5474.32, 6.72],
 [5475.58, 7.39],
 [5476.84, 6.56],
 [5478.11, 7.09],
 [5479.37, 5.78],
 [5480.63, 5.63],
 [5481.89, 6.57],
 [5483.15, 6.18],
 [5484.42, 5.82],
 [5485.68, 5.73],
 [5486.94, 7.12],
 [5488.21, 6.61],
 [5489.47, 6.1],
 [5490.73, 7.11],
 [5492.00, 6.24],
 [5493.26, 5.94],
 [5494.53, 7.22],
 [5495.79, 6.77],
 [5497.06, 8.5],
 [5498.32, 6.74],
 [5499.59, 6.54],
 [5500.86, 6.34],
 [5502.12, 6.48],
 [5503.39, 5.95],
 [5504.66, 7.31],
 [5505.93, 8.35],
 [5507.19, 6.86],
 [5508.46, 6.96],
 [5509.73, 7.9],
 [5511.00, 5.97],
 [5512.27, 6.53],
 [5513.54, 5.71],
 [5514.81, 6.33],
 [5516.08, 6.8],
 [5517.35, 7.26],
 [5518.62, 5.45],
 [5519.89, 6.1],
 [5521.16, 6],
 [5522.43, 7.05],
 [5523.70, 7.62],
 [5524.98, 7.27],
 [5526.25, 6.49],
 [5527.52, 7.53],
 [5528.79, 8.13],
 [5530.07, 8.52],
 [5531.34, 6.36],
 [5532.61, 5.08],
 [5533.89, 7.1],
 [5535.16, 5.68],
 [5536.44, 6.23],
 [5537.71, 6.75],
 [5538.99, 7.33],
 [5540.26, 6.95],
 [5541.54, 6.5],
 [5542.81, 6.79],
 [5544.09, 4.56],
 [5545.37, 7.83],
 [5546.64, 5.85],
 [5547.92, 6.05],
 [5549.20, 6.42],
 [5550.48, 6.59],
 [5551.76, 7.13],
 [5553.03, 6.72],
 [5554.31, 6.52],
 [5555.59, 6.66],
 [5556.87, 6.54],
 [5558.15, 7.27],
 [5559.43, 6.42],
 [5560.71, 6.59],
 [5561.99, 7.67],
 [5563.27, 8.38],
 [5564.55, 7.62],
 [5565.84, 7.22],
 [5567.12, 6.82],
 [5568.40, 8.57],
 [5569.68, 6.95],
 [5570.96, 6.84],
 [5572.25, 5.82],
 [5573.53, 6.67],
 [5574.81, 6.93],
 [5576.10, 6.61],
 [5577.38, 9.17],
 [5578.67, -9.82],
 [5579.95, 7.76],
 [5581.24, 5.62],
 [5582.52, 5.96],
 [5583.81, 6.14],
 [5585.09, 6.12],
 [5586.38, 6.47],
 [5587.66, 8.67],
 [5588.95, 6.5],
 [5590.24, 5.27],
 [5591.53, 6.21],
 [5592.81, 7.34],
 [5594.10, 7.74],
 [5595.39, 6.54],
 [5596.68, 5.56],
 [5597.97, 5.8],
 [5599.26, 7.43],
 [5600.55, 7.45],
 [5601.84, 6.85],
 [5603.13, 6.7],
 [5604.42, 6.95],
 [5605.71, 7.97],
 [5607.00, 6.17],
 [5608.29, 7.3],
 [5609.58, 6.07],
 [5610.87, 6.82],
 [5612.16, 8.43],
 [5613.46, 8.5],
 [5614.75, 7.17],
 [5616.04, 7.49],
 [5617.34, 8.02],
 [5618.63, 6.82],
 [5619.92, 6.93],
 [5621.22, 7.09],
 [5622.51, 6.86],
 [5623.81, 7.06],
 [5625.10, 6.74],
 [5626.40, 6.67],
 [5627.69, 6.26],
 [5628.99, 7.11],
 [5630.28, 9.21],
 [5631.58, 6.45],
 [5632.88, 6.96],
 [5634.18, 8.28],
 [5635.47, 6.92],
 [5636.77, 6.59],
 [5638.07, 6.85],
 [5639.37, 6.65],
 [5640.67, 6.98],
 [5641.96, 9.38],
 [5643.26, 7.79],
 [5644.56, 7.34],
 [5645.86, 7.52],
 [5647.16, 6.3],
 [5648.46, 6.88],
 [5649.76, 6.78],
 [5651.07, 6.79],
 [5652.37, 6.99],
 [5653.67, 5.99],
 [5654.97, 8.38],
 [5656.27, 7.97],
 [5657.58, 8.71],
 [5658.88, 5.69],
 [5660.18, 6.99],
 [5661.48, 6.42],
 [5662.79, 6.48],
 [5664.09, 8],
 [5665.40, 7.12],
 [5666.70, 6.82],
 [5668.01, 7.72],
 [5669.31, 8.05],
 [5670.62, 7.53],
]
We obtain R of 5.0 angstroms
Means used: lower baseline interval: 6.92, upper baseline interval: 7.21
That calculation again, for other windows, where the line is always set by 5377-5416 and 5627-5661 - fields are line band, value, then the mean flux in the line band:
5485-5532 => 1.1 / 6.81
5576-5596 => 3.8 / 5.75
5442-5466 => 0.3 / 6.78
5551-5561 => 0.5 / 6.74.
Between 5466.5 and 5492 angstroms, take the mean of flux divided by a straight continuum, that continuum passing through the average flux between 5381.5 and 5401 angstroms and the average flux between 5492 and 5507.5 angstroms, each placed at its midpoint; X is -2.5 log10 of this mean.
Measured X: 0.03 mag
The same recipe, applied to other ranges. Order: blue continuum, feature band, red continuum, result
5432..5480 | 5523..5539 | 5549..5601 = -0.05 mag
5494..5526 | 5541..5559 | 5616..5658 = 0.06 mag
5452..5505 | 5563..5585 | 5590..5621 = 0.15 mag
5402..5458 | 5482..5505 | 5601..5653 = 0.05 mag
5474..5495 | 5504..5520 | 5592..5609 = -0.03 mag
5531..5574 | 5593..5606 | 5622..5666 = 0.01 mag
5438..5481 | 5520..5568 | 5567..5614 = -0.04 mag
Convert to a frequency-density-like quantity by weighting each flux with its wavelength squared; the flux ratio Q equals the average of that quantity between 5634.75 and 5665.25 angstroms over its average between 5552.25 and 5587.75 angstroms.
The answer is 1.2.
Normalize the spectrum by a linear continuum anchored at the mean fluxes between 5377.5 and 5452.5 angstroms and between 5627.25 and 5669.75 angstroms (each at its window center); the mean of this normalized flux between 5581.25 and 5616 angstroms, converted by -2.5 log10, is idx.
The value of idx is 0.05 mag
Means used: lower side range 6.8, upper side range 7.22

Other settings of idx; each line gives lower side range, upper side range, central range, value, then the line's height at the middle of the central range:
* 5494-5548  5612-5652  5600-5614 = -0.01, 7.12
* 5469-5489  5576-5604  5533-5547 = -0.04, 6.27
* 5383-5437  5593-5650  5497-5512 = 0.00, 6.9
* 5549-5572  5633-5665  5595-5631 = 0.01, 7.13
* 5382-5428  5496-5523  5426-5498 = -0.01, 6.72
